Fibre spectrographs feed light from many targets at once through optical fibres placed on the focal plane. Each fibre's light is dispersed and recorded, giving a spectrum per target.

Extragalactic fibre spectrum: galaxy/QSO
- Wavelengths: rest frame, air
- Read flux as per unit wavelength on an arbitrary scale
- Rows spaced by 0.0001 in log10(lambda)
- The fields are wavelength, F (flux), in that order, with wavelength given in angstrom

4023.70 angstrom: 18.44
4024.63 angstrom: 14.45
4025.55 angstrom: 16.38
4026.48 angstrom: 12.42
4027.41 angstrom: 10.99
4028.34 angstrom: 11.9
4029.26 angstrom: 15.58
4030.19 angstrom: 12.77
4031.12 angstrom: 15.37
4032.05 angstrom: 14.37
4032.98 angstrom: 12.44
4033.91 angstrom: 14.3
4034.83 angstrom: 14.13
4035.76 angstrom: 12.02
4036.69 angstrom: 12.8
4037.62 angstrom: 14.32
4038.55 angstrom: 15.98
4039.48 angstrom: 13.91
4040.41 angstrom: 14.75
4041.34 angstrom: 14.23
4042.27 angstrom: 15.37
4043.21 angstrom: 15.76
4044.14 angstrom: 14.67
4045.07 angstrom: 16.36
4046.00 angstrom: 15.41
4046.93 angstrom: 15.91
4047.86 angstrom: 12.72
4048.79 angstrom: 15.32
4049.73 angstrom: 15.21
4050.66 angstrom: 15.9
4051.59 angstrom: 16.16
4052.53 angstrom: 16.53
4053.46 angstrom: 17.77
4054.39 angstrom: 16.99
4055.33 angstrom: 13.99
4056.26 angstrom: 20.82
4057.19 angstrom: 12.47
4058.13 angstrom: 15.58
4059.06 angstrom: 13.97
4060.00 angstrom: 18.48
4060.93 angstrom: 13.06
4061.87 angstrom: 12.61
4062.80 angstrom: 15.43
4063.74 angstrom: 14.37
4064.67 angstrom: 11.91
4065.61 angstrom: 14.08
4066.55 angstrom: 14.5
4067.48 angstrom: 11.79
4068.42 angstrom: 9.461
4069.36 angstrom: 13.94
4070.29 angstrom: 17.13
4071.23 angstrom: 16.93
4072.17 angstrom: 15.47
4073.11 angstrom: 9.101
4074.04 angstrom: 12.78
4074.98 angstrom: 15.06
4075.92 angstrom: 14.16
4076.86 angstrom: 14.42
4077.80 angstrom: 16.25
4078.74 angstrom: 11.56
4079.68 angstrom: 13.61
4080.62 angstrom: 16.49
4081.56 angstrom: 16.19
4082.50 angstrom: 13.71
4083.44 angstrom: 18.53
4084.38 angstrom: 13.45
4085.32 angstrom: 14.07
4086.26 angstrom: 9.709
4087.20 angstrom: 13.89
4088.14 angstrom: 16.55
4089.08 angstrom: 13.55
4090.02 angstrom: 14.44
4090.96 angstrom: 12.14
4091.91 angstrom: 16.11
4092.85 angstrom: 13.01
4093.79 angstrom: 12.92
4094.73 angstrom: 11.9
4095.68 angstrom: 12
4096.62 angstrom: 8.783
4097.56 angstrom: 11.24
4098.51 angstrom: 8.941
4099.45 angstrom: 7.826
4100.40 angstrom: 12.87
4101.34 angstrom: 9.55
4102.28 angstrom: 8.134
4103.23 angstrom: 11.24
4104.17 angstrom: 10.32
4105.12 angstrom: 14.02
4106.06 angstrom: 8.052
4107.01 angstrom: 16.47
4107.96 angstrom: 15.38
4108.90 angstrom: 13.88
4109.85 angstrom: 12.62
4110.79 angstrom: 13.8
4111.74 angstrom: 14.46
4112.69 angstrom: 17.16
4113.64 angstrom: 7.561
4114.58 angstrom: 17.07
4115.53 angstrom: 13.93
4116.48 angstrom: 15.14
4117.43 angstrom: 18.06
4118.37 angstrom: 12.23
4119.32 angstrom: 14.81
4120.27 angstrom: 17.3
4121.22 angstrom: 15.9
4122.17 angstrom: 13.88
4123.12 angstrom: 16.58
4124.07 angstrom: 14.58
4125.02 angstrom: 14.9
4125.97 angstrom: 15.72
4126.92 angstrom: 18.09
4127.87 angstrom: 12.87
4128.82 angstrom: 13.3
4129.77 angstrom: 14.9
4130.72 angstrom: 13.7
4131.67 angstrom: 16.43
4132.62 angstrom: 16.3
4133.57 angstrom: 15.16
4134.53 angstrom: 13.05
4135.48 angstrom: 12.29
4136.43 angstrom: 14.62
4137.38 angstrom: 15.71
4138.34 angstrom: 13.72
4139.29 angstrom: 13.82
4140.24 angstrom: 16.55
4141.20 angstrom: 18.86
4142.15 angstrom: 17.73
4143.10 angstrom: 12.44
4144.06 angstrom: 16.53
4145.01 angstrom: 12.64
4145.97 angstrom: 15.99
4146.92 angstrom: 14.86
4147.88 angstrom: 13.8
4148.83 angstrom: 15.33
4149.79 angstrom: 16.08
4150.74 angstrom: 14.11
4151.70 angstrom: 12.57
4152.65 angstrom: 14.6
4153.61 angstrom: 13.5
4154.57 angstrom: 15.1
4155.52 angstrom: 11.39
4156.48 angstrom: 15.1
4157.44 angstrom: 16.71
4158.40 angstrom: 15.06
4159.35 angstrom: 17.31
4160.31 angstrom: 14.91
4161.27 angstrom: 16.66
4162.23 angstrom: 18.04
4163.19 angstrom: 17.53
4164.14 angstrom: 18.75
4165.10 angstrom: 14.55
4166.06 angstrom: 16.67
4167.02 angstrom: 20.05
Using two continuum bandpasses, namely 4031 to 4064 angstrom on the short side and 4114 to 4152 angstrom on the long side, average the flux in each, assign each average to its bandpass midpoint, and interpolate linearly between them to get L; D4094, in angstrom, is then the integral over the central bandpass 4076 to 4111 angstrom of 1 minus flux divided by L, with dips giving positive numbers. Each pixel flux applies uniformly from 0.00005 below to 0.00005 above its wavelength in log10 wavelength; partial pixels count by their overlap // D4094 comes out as 4.89 angstrom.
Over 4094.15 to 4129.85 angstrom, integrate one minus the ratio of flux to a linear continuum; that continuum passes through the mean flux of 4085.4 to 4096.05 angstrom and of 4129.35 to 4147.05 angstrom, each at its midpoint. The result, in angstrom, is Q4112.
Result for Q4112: 2.1 angstrom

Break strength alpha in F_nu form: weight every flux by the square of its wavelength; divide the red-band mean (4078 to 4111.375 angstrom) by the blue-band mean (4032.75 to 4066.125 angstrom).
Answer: 0.88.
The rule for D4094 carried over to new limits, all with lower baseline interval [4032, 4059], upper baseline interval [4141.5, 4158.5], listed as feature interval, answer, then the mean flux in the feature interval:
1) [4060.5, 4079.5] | 1.6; 13.7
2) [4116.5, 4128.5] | -0.5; 15.4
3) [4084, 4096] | 1.2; 13.4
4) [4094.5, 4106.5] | 3.6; 10.4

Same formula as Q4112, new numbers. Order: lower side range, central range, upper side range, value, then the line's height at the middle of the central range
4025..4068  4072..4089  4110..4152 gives 0.7 angstrom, 14.7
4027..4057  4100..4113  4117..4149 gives 2.0 angstrom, 15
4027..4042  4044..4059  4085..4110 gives -2.7 angstrom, 13.3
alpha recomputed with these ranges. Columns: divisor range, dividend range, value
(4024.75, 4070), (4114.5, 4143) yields 1.09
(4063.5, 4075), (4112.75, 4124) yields 1.13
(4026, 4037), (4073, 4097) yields 1.06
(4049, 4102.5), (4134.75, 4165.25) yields 1.14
